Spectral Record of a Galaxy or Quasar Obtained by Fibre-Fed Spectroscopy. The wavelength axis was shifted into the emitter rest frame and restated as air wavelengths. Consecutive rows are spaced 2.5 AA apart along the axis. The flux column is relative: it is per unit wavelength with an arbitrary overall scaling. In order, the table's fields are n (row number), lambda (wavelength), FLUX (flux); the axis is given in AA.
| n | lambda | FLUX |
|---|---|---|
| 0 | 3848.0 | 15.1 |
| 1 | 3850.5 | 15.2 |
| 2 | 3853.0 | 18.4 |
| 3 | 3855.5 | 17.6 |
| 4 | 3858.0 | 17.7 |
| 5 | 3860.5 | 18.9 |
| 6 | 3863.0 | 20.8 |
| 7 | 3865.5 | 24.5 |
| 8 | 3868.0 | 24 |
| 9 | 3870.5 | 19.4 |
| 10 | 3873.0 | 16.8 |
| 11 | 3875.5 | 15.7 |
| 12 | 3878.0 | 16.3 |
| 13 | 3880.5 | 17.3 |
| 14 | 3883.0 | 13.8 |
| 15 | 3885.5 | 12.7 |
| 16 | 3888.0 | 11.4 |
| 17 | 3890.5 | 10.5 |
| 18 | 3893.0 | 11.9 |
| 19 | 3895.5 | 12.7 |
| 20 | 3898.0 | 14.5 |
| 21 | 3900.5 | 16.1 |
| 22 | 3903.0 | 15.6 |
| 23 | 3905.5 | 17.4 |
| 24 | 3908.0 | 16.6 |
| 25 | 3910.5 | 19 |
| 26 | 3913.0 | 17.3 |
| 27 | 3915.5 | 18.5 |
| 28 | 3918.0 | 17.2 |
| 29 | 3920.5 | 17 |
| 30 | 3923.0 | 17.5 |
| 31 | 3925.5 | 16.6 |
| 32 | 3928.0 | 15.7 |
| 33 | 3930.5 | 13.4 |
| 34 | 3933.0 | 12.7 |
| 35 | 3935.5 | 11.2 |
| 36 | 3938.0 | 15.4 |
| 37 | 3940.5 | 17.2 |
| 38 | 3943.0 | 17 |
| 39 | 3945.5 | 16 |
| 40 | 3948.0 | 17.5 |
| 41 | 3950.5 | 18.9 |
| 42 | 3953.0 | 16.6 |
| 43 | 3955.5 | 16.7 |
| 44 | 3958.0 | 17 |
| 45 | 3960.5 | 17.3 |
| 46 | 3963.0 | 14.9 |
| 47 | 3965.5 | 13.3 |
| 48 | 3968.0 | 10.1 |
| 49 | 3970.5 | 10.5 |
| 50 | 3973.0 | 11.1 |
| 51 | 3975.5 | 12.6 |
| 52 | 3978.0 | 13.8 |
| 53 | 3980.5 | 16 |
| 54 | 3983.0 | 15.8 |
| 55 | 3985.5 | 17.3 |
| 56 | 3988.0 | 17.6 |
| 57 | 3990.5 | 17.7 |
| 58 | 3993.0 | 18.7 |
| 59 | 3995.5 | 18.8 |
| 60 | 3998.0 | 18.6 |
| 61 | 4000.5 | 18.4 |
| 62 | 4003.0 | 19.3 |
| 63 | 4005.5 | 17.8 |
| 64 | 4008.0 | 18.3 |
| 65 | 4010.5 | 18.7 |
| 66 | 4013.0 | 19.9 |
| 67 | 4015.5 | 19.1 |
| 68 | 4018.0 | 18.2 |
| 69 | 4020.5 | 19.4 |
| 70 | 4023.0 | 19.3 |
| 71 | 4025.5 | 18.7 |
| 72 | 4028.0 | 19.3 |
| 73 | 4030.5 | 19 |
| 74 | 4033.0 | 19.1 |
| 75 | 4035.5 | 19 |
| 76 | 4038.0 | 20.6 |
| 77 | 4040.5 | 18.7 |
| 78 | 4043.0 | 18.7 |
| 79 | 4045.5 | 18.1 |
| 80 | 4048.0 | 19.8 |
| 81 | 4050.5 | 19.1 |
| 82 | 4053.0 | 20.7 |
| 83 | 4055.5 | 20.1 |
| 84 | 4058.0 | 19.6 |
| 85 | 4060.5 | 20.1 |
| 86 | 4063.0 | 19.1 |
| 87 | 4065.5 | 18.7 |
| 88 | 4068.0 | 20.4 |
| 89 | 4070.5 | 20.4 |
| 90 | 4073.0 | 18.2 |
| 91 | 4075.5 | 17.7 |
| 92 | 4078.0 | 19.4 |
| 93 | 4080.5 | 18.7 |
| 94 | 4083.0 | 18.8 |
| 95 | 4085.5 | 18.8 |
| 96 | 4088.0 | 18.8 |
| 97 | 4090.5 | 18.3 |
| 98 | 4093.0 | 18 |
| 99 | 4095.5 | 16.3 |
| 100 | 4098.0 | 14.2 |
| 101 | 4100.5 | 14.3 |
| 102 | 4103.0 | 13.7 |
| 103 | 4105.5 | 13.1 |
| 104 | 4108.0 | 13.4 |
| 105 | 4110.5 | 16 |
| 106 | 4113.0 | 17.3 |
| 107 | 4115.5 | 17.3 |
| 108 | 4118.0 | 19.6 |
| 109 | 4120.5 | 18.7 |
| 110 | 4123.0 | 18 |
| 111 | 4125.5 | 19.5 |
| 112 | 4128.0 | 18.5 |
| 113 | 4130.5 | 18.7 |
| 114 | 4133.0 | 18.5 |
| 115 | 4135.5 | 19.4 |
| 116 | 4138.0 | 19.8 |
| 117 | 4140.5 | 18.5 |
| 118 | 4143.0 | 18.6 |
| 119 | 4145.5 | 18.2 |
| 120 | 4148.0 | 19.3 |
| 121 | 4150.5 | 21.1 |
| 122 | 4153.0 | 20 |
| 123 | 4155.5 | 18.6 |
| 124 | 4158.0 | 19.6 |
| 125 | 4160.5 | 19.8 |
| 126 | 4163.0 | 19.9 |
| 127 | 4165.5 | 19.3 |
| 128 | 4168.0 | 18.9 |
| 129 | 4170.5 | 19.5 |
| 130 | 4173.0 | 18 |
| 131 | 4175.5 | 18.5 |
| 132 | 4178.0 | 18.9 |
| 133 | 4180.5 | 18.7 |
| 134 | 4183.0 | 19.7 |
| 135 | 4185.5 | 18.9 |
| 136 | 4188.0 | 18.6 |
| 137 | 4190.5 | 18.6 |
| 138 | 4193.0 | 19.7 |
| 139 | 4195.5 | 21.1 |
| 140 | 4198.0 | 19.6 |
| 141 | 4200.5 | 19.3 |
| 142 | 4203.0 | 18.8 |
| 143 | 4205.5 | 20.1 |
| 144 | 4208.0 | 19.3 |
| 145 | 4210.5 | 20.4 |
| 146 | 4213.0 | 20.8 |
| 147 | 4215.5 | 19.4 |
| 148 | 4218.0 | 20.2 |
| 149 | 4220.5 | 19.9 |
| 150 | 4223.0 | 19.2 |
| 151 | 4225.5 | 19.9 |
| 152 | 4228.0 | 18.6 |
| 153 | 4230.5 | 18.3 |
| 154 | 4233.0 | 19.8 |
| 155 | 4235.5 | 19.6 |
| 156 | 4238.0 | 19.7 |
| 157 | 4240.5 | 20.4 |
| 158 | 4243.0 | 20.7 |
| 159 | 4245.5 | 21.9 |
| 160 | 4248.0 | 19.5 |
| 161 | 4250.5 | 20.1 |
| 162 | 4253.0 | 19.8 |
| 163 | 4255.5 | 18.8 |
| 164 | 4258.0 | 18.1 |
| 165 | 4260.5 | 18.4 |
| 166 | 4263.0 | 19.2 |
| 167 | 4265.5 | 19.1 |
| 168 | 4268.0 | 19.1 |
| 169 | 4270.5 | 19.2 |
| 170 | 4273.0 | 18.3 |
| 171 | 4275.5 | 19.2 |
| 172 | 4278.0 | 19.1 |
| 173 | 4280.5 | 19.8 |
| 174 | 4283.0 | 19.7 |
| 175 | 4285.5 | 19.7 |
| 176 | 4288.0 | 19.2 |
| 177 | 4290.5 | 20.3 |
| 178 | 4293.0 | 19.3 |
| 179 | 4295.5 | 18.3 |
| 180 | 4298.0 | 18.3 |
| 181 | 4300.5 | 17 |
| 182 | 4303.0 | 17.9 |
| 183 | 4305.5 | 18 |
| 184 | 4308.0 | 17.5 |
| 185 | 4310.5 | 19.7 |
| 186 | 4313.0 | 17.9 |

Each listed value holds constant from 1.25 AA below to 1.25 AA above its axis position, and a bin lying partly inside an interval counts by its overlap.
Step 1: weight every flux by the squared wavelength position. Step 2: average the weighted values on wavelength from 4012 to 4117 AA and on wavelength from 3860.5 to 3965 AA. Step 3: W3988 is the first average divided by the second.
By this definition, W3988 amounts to 1.21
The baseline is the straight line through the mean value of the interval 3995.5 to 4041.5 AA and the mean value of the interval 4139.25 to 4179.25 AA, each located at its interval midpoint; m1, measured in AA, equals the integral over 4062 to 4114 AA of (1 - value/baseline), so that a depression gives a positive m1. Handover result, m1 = 4.8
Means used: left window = 19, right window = 19.2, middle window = 17.3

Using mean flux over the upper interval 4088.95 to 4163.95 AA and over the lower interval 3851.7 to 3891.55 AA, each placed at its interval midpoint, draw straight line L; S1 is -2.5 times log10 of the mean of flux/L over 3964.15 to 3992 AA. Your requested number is 0.23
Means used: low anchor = 17.3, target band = 14.2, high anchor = 17.9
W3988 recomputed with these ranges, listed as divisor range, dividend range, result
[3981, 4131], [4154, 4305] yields 1.15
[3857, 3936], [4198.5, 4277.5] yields 1.42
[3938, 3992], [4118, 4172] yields 1.35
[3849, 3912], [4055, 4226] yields 1.28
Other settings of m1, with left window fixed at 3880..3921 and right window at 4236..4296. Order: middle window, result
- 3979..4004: -2.3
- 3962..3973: 2.7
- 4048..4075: -4.0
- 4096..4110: 2.8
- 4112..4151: -1.9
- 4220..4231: -0.1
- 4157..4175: -0.9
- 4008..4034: -3.8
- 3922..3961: -0.8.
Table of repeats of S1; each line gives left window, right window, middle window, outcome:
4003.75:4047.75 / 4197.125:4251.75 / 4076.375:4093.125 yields 0.03 mag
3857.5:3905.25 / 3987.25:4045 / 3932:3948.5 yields 0.15 mag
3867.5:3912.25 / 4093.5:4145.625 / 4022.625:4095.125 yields -0.14 mag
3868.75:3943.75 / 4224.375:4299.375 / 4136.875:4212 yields -0.05 mag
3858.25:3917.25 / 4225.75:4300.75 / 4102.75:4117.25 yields 0.18 mag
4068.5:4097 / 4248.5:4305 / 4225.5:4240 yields -0.03 mag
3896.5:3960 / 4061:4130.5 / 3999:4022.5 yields -0.11 mag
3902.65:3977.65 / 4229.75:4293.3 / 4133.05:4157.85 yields -0.07 mag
